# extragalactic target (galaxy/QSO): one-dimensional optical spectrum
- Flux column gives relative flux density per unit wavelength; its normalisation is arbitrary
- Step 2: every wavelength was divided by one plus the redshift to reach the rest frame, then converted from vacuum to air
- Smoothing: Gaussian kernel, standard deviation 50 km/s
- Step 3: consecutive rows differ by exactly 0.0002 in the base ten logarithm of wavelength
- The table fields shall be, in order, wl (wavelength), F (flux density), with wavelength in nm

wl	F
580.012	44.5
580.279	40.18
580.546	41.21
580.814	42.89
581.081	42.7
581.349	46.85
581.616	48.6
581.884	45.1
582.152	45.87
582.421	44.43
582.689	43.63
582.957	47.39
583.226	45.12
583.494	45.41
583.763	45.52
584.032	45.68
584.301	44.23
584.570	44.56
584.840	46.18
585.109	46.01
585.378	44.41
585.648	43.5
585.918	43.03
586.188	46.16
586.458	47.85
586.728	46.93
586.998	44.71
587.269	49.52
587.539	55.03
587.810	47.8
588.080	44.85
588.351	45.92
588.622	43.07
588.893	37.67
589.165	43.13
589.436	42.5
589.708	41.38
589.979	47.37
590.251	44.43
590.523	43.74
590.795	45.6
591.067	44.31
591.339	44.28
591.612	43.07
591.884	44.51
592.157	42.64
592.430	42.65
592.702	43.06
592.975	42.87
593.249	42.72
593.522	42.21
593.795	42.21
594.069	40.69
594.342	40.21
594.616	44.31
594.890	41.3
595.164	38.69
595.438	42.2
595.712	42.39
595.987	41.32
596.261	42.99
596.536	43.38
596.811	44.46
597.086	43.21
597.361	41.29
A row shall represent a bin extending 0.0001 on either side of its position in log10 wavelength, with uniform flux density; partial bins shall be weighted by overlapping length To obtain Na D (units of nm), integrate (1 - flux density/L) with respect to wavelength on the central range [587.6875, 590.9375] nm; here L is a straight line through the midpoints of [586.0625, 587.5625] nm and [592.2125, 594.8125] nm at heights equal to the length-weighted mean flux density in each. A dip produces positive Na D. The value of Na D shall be 0.132 nm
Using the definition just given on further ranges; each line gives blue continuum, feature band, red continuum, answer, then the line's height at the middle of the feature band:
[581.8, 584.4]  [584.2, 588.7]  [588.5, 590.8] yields -0.208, 44.1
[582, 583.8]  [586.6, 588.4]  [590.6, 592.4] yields -0.134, 44.6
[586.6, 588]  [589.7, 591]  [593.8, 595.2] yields 0.021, 45.6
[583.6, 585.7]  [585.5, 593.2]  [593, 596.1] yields -0.212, 43.5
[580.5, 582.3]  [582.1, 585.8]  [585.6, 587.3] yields 0.022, 45.4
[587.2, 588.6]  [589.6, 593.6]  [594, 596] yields 0.085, 44.6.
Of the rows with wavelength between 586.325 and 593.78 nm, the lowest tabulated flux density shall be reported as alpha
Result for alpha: 37.67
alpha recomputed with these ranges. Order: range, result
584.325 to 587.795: 43.03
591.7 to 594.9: 40.21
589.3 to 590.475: 41.38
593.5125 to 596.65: 38.69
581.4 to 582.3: 45.1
